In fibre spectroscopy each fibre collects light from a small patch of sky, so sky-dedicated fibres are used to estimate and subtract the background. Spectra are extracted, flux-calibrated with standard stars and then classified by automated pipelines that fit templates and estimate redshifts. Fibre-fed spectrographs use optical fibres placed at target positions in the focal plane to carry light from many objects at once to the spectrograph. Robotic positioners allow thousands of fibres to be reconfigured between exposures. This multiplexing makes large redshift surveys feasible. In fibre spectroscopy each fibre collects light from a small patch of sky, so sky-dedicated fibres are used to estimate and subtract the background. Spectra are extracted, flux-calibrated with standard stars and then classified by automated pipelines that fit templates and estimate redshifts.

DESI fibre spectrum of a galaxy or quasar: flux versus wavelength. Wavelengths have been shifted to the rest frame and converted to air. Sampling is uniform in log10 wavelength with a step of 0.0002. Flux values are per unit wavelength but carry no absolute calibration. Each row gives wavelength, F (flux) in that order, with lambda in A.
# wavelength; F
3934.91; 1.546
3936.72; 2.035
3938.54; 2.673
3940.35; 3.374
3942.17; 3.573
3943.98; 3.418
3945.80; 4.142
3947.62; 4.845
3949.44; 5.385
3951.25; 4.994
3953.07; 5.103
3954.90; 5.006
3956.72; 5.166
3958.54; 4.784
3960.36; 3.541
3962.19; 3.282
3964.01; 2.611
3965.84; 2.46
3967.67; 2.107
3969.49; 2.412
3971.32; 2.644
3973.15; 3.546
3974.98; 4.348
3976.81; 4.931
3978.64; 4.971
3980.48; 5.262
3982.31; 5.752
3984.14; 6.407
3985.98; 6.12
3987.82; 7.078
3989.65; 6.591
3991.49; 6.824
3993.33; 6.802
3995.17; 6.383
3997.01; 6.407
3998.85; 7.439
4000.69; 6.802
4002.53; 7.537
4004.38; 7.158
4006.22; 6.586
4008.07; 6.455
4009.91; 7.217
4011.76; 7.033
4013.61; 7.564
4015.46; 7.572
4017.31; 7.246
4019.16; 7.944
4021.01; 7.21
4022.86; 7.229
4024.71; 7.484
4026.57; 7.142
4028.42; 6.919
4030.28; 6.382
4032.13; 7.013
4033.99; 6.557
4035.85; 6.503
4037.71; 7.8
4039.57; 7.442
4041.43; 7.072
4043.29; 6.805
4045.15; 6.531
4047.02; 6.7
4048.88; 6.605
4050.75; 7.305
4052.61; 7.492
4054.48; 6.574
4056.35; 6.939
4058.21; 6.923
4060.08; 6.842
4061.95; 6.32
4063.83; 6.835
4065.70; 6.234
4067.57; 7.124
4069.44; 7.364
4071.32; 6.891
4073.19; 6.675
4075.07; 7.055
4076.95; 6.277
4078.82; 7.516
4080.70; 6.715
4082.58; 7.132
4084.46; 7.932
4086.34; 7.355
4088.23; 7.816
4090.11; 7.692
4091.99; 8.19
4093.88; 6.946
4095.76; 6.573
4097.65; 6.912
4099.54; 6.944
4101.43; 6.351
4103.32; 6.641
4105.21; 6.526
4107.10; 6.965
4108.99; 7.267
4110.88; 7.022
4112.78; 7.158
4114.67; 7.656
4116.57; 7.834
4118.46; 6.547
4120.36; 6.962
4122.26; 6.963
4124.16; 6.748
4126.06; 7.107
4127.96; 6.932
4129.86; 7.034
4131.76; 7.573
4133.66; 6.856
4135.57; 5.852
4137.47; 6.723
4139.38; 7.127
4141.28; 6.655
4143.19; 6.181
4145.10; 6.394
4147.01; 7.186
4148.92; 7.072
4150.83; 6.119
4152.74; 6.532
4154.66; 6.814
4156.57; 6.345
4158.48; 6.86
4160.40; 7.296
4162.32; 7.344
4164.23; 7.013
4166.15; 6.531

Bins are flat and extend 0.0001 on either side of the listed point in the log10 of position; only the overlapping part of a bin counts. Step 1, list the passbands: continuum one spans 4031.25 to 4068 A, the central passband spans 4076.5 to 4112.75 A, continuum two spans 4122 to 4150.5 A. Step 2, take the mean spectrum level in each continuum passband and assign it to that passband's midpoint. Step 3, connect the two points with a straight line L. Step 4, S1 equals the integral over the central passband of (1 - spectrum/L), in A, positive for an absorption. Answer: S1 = -1.4 A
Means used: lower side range 6.88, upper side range 6.81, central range 7.11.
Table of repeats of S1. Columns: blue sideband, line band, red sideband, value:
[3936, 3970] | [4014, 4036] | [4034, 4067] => -4.0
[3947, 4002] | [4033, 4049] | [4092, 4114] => -2.4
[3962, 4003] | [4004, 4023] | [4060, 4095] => -4.6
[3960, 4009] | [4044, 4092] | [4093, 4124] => -4.5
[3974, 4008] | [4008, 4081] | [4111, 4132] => -4.0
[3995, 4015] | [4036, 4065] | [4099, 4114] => 0.1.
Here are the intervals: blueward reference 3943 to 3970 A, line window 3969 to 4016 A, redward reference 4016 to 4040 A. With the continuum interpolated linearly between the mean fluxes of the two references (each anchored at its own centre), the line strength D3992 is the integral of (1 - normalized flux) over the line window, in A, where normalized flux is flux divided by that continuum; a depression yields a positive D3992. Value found -3.9 A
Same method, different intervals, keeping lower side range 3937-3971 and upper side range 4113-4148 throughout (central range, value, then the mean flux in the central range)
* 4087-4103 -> -2.3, 7.16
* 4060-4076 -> -2.8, 6.81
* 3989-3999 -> -4.9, 6.69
